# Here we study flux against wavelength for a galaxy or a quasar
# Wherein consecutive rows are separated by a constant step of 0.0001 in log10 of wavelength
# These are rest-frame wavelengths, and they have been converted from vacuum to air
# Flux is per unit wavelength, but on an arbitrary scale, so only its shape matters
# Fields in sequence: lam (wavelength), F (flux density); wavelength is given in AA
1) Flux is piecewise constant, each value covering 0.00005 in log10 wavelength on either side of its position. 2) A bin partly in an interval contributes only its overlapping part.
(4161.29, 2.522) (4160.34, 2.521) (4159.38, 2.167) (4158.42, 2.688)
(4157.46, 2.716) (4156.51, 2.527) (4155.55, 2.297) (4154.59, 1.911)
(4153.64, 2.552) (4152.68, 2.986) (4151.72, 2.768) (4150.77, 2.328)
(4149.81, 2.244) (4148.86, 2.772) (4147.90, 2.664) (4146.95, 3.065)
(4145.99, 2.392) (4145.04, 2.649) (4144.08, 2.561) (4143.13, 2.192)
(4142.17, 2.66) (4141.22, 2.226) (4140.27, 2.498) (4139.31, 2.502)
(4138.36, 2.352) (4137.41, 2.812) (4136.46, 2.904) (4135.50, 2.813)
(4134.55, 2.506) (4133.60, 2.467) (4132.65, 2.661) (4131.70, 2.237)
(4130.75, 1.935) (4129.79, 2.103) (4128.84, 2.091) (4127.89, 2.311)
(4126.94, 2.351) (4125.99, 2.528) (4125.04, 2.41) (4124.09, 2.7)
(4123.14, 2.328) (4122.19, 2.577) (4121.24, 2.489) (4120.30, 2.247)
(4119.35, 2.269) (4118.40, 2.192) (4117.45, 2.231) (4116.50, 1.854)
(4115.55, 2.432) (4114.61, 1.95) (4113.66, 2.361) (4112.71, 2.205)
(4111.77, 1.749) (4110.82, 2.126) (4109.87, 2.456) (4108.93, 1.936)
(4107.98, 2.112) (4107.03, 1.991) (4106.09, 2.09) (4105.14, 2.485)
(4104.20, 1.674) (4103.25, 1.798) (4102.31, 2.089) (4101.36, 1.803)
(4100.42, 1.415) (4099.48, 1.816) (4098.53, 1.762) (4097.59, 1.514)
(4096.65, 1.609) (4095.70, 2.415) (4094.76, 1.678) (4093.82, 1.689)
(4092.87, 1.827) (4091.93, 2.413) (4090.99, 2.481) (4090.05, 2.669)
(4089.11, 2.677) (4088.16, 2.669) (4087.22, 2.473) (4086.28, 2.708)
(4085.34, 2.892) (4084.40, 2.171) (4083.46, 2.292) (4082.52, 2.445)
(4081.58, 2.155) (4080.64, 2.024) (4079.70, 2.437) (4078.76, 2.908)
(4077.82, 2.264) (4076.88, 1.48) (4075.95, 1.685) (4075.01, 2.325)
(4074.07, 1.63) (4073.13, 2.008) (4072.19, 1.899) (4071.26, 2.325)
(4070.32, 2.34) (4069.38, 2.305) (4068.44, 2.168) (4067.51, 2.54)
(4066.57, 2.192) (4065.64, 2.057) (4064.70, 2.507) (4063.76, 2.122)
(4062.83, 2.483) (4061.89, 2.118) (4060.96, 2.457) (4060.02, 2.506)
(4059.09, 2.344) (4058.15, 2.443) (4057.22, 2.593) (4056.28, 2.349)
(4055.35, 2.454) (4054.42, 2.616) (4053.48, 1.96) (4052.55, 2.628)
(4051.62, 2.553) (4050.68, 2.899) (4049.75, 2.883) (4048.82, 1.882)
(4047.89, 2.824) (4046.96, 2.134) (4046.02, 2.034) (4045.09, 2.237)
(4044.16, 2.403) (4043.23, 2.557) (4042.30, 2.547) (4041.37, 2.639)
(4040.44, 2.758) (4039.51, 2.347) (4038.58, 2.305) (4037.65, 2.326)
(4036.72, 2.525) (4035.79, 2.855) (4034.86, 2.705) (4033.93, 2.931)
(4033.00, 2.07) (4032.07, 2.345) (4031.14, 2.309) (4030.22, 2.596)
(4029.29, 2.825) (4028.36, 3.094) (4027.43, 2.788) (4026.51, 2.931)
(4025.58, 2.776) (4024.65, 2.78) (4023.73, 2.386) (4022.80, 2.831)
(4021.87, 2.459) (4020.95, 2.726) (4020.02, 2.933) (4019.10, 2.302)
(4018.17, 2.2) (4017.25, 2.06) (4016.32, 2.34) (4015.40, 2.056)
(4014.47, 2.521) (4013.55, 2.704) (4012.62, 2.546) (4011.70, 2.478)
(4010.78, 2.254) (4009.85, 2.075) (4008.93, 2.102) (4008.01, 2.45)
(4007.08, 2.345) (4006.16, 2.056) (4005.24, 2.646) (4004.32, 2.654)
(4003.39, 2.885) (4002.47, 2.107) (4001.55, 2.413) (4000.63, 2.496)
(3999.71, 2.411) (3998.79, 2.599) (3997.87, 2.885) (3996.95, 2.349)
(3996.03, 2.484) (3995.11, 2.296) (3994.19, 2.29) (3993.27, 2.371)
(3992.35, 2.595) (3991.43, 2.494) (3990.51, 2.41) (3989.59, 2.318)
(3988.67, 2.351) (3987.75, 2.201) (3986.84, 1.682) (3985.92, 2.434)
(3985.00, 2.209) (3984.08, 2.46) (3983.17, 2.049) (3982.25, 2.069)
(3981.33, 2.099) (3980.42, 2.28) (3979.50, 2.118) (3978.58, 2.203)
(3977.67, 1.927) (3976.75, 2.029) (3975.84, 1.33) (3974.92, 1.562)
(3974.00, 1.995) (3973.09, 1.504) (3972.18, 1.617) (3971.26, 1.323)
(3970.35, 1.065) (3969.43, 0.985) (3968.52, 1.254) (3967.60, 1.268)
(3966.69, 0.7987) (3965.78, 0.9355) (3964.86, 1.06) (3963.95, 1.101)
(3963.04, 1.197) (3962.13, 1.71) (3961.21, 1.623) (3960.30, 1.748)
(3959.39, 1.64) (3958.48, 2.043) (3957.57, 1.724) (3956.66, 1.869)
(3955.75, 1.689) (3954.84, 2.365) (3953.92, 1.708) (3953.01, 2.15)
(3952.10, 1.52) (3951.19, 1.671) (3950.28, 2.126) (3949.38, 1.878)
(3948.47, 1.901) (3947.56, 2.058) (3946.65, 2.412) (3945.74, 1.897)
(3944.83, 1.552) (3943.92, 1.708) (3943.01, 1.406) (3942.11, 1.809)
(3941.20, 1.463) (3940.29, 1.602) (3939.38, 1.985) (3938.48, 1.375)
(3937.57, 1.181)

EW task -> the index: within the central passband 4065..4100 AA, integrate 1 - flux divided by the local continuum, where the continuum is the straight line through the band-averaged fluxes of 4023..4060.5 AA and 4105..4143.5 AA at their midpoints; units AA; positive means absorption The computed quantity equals 3.5 AA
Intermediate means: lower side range 2.53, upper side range 2.32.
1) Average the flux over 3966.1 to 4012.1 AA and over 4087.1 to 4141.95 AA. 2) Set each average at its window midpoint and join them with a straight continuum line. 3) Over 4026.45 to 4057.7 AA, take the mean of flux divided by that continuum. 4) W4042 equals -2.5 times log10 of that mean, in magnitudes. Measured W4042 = -0.17 mag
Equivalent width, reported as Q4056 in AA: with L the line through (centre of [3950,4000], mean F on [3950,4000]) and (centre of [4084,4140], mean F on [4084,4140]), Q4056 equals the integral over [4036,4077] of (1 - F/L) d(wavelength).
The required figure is -4.71 AA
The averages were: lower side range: 1.89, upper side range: 2.24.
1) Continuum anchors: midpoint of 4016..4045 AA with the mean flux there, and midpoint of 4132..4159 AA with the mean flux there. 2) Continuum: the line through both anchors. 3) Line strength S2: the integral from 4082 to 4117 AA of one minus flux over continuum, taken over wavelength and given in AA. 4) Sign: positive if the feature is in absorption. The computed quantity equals 5.9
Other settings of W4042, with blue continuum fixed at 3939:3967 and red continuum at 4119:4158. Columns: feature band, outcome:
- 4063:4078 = 0.035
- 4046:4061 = -0.160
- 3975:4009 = -0.228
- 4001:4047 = -0.242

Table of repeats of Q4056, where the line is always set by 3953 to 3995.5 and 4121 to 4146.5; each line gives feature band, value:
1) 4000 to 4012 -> -2.63 AA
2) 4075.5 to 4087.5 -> -0.27 AA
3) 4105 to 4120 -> 1.42 AA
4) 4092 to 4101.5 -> 2.18 AA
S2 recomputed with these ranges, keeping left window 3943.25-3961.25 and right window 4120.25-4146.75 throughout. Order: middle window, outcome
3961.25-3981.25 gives 4.4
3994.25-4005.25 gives -2.6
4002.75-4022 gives -3.3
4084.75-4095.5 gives -0.3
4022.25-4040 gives -4.1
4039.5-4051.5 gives -1.7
